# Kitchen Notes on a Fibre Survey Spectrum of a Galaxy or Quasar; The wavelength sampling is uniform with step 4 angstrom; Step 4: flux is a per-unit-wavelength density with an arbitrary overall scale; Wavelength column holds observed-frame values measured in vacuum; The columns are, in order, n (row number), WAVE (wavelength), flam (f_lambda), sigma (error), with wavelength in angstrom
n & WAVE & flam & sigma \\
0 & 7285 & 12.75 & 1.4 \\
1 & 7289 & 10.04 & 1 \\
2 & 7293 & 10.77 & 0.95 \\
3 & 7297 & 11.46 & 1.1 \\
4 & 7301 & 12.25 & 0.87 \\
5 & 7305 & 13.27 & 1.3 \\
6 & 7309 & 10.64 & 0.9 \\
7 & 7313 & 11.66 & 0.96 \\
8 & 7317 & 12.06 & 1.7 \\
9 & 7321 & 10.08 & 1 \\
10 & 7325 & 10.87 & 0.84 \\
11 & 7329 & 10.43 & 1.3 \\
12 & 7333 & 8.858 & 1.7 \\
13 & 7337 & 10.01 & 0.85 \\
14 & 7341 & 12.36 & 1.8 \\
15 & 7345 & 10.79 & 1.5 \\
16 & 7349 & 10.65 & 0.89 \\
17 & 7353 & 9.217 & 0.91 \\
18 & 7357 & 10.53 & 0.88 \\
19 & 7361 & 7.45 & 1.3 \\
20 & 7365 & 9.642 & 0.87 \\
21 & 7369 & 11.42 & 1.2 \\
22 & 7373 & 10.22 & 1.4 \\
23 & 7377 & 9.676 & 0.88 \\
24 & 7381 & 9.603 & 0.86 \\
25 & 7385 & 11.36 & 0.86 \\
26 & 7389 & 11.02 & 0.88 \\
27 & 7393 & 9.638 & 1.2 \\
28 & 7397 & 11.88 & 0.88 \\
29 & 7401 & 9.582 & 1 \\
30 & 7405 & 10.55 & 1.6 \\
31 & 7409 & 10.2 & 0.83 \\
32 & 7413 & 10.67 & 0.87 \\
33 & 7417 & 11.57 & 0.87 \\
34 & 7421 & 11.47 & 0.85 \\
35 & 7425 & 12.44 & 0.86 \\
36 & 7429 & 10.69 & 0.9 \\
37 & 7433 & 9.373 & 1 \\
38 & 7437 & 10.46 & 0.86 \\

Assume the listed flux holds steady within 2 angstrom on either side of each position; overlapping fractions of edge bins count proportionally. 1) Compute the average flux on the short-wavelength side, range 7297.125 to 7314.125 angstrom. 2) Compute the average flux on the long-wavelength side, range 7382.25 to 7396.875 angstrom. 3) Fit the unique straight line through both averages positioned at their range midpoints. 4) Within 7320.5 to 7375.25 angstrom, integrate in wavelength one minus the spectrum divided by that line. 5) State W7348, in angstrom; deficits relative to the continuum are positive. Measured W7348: 5.6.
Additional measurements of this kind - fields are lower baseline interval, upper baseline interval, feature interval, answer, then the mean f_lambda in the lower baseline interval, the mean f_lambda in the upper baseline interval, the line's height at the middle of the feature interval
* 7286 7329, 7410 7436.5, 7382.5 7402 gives 0.6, 11.3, 11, 11.1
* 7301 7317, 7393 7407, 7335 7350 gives 0.6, 11.9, 10.5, 11.4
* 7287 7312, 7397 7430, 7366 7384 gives 1.4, 11.4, 11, 11.1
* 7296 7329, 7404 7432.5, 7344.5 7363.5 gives 2.8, 11.5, 11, 11.3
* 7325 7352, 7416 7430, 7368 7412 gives 2.8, 10.5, 11.6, 11.2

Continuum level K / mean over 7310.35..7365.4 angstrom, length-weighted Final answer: 10.4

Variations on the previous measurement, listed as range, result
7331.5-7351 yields 10.6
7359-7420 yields 10.3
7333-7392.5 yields 10.2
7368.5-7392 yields 10.5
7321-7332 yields 10.4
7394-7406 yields 10.6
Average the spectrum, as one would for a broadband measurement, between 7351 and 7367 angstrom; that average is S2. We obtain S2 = 9.21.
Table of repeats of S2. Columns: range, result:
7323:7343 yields 10.5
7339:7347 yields 11.6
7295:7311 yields 11.9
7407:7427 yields 11.3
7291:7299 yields 11.1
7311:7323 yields 11.3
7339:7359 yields 10.7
